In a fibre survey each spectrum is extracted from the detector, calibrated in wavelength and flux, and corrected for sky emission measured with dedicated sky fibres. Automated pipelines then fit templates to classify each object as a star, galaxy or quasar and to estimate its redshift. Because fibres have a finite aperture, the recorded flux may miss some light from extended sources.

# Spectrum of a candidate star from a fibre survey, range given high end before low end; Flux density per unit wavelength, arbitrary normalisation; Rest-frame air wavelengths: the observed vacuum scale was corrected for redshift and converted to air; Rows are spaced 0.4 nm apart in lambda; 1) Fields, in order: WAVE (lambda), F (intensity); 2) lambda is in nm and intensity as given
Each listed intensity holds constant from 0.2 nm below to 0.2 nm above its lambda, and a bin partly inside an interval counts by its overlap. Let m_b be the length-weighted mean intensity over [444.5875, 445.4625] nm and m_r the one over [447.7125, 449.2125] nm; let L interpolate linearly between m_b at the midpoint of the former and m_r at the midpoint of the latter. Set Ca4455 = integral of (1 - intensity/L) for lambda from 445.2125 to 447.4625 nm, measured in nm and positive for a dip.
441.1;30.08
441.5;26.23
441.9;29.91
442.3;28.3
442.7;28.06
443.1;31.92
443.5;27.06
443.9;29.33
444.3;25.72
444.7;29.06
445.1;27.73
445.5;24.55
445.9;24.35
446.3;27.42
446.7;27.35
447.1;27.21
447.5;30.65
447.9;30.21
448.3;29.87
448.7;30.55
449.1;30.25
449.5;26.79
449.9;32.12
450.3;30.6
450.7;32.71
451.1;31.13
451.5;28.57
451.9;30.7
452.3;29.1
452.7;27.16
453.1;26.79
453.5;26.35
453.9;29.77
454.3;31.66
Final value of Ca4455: 0.16 nm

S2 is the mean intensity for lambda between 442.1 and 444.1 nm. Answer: 28.9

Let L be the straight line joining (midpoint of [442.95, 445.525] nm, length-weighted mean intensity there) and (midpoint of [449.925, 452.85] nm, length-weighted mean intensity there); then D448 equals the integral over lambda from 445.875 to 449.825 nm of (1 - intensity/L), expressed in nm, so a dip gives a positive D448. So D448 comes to 0.050 nm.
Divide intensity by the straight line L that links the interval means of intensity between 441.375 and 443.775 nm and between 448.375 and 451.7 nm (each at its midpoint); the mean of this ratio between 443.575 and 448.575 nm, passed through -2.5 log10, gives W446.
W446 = 0.06 mag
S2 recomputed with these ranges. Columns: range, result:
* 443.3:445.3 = 27.8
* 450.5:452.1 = 30.8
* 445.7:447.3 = 26.6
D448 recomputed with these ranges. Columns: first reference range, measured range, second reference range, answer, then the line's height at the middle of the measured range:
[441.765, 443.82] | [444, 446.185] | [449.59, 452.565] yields 0.22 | 29.4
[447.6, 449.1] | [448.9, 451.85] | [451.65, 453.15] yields -0.09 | 29.4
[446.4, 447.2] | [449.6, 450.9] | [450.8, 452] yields -0.08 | 29.6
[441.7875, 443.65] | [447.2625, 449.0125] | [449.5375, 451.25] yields 0.02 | 30.6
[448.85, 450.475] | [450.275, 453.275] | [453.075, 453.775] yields -0.14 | 28.2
